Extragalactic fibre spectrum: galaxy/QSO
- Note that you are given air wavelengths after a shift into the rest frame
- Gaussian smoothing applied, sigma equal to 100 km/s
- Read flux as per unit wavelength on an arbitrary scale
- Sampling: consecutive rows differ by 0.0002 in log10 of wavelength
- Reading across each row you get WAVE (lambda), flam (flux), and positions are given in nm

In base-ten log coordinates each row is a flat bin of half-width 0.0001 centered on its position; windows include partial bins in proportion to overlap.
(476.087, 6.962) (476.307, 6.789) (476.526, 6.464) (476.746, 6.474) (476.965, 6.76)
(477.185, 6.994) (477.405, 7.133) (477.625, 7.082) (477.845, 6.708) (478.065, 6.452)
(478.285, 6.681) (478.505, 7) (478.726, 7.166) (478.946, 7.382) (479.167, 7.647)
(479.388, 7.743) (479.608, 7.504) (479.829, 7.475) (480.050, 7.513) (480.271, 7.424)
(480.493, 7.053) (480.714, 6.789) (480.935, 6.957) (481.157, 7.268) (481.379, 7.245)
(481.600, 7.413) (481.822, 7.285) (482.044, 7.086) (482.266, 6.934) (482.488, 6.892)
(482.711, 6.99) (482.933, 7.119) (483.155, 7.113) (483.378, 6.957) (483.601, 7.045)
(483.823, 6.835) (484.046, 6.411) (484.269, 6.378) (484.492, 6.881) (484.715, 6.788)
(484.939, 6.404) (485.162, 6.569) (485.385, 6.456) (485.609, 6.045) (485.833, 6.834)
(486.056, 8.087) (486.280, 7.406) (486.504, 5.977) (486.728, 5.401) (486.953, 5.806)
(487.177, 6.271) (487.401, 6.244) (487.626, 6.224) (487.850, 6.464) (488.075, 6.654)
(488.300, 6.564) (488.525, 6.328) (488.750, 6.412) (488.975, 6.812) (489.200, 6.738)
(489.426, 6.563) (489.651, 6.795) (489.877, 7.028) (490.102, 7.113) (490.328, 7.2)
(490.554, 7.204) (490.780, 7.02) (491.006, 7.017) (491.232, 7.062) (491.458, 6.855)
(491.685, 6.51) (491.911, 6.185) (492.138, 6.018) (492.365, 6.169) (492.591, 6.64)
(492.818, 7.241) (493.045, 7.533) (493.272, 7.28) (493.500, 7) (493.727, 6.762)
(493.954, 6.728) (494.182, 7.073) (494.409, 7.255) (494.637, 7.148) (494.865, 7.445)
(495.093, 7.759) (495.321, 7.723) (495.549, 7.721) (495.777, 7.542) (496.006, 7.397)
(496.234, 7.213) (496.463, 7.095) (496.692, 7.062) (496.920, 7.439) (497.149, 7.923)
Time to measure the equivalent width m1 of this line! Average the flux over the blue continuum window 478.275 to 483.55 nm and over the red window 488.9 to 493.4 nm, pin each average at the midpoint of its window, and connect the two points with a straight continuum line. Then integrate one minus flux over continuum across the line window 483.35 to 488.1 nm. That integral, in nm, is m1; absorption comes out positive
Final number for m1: 0.33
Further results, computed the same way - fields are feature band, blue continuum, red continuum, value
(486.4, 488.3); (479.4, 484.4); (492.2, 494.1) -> 0.23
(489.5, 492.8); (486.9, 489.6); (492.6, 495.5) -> 0.02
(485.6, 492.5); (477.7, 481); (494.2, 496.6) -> 0.65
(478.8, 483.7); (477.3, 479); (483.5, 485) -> -0.29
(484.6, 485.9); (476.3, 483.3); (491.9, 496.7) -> 0.11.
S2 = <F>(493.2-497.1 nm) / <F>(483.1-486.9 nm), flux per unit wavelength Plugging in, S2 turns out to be 1.09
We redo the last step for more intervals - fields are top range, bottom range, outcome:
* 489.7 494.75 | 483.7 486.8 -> 1.04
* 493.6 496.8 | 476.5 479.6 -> 1.04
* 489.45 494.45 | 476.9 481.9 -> 0.96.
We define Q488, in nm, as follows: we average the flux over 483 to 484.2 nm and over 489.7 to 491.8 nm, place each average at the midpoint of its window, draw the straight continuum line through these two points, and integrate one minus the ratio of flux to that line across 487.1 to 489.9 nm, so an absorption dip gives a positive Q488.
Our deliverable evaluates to 0.169 nm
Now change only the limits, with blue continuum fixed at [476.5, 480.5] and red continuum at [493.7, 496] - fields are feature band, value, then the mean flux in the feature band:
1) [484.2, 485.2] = 0.08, 6.62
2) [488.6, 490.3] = 0.11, 6.79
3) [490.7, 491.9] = 0.08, 6.83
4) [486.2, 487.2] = 0.15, 6.12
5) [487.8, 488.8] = 0.10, 6.49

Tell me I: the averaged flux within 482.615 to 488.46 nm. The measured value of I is 6.61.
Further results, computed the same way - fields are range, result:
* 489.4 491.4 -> 7.02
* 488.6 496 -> 6.99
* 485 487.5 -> 6.46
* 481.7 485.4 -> 6.84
